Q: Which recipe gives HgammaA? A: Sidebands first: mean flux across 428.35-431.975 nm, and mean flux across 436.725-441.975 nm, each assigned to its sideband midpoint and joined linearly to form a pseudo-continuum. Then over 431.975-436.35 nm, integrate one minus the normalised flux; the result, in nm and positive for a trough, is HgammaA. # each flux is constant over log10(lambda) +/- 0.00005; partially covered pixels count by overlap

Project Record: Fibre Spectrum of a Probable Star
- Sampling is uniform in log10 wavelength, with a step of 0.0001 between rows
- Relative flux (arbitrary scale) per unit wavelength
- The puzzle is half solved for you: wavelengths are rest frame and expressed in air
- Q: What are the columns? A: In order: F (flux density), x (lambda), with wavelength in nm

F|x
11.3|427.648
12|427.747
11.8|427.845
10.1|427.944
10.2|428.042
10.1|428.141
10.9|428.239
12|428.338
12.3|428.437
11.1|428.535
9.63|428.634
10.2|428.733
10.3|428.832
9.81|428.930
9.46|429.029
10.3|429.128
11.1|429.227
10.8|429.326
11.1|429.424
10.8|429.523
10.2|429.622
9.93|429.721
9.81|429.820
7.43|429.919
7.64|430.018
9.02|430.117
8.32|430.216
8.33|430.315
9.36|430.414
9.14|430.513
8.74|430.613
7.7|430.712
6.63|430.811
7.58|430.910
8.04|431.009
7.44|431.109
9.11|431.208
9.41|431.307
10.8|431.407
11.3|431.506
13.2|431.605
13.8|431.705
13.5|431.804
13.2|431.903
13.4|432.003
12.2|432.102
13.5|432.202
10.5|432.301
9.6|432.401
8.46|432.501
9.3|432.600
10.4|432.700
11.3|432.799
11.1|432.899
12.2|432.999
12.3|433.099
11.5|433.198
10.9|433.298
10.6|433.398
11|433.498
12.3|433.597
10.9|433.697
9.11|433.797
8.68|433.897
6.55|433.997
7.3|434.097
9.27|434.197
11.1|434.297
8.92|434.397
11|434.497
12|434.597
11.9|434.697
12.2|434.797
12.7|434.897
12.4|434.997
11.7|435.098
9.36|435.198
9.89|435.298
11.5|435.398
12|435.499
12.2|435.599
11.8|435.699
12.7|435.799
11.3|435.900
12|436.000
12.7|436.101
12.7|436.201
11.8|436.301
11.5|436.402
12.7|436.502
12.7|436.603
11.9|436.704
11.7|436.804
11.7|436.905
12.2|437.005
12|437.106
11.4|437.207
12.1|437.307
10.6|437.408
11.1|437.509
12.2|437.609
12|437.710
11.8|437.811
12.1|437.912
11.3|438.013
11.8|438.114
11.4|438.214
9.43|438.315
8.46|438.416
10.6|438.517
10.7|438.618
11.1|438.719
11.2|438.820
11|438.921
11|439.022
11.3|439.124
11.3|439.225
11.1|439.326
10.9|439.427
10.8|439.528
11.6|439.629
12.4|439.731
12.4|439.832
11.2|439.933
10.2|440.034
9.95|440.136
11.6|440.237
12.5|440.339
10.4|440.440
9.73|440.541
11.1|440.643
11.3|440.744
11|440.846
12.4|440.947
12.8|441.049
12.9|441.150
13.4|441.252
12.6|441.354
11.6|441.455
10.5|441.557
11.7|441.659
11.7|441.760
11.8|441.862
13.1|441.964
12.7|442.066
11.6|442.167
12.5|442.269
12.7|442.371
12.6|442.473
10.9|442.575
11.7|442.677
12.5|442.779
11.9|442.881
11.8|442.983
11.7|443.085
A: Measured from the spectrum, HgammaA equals -0.187 nm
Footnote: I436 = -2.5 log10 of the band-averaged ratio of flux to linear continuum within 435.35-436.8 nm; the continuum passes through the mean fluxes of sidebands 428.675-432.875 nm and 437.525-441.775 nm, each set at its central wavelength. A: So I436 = -0.12 mag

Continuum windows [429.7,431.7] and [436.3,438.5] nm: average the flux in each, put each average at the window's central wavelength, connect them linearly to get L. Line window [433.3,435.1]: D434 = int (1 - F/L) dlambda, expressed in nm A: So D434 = -0.03 nm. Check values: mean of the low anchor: 9.04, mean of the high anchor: 11.5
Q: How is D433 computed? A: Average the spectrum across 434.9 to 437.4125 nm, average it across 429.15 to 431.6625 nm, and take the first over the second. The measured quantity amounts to 1.27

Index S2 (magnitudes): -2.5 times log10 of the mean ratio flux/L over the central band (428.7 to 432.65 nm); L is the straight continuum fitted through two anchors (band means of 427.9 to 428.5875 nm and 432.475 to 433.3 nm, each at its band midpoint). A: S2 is 0.10 mag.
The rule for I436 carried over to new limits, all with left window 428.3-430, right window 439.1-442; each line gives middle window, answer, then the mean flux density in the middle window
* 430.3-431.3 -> 0.26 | 8.25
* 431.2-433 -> -0.08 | 11.4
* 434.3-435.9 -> -0.05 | 11.5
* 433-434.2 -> 0.07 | 10.2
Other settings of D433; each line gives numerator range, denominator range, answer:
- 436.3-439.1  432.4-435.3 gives 1.08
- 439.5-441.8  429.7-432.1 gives 1.19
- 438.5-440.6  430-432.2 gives 1.11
